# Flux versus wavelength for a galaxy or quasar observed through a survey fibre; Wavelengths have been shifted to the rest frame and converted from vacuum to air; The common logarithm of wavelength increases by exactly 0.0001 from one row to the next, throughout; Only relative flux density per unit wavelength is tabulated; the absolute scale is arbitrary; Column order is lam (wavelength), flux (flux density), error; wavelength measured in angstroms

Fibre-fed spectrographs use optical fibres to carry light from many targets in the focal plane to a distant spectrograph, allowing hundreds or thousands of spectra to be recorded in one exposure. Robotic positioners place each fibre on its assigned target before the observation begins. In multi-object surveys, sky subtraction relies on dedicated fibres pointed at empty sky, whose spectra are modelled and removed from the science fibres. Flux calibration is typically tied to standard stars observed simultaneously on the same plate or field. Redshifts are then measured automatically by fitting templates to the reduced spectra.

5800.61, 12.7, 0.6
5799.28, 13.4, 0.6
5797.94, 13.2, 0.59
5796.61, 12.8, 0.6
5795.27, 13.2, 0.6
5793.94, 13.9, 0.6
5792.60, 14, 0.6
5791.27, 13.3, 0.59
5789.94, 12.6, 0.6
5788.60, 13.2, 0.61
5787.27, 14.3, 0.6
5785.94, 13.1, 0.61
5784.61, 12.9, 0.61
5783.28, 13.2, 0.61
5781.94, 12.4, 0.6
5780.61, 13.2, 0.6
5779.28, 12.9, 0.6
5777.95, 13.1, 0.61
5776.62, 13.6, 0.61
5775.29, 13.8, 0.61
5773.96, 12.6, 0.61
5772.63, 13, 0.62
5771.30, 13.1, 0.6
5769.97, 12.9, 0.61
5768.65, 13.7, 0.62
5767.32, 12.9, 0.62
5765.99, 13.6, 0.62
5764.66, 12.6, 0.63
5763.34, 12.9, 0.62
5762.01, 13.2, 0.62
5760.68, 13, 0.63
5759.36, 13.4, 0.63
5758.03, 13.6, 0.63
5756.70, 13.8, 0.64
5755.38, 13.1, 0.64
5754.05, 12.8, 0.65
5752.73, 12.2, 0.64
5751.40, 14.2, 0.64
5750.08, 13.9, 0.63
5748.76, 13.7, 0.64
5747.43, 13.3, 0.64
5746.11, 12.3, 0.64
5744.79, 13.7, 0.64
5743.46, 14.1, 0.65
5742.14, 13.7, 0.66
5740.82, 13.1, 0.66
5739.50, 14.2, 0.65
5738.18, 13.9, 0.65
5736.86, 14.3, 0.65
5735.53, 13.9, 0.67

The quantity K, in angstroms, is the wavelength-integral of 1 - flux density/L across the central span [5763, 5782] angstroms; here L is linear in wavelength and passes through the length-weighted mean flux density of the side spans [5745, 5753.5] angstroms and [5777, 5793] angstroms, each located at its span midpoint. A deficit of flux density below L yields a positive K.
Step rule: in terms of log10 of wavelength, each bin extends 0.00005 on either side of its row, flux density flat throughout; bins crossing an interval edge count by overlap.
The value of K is 0.16 angstroms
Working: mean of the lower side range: 13.3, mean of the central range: 13.1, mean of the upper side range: 13.2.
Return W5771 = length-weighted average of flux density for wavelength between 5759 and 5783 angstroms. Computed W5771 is 13.1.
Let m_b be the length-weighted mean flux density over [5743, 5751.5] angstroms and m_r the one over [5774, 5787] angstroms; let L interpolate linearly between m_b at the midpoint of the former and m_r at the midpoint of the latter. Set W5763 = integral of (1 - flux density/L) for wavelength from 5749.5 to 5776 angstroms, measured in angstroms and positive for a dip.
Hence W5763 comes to 0.3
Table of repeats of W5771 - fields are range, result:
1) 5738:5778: 13.3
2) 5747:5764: 13.3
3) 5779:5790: 13.1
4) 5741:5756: 13.4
